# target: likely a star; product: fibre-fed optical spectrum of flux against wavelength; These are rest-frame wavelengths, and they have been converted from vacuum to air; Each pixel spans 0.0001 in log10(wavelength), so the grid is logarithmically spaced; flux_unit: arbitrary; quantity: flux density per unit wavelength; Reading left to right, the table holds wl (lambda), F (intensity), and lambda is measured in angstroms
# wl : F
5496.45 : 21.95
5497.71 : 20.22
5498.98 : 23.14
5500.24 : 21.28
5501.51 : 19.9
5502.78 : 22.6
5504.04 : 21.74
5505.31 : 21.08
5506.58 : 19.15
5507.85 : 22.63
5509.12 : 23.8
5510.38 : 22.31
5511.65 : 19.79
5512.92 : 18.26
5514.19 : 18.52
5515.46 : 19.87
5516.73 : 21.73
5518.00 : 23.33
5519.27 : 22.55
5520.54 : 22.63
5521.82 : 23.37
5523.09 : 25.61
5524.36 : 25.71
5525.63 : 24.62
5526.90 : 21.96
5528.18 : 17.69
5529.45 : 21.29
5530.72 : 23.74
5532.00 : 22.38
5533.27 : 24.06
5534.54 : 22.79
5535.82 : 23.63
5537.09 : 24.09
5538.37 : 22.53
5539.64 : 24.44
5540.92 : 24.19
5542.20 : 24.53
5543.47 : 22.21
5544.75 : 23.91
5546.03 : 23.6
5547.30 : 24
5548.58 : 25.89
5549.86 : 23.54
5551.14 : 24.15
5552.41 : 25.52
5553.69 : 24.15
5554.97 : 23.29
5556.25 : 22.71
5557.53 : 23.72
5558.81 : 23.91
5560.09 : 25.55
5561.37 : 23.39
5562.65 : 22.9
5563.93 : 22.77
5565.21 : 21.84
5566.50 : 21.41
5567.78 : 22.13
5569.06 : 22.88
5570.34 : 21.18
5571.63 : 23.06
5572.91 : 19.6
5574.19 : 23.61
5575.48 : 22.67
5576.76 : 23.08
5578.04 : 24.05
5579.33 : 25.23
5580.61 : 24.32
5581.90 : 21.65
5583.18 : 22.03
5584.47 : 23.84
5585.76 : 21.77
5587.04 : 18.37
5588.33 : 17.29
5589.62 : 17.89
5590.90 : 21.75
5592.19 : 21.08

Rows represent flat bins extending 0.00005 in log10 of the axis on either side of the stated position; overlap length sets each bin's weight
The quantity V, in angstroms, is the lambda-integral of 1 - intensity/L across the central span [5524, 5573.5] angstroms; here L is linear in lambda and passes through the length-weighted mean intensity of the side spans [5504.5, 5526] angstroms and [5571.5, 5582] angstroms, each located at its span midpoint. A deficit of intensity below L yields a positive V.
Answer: -1.3 angstroms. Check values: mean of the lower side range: 22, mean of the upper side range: 23.1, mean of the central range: 23.2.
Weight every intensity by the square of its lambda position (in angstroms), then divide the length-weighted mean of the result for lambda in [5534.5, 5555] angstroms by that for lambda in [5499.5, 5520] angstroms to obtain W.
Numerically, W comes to 1.1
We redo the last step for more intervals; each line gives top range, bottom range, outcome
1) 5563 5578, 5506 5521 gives 1.07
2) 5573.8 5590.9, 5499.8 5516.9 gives 1.08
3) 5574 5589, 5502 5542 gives 1.02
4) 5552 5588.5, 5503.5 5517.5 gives 1.12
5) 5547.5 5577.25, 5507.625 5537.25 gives 1.05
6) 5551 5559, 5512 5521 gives 1.16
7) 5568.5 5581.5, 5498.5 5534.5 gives 1.07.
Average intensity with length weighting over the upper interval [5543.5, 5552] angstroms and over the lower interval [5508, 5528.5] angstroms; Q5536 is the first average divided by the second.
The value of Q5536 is 1.09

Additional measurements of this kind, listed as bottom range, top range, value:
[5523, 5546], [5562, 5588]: 0.96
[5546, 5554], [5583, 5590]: 0.82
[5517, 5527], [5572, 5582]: 0.97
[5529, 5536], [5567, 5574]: 0.95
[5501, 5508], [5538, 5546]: 1.12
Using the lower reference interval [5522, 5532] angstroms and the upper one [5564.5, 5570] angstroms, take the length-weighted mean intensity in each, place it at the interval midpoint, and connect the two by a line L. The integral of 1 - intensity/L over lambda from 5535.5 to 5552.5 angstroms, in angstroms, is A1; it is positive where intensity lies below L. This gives -1.1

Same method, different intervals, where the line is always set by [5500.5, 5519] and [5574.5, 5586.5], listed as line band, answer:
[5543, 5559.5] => -1.2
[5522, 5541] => -1.3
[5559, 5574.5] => 0.1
